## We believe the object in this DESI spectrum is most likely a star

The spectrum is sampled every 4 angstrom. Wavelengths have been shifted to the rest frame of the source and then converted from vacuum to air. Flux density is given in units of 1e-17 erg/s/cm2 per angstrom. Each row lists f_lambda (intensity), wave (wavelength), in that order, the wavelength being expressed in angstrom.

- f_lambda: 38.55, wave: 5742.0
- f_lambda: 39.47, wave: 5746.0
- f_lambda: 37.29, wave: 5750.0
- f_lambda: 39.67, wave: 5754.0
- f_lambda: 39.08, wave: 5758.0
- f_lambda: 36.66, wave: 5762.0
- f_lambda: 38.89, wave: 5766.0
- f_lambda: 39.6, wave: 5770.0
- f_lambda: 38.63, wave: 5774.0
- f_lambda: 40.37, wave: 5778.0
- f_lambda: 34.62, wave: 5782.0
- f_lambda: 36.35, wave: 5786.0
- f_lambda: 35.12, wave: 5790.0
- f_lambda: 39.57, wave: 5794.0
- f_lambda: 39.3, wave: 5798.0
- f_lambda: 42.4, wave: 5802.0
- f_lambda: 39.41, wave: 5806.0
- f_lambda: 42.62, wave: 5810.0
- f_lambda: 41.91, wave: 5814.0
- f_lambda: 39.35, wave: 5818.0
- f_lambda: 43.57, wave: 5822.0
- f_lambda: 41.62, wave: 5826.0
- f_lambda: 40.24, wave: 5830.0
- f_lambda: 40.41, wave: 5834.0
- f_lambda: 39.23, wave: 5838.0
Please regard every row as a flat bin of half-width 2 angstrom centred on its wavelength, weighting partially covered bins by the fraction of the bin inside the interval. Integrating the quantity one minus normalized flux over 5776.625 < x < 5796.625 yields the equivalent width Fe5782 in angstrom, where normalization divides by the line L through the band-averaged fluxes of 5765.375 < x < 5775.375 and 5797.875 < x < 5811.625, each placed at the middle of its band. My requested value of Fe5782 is 1.4 angstrom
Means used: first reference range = 39.1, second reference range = 41.1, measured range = 37.2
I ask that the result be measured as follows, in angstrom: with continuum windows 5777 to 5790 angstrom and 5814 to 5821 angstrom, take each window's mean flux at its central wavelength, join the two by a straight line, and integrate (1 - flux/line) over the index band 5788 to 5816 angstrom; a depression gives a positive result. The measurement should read -0.9 angstrom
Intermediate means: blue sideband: 36.6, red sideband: 40.7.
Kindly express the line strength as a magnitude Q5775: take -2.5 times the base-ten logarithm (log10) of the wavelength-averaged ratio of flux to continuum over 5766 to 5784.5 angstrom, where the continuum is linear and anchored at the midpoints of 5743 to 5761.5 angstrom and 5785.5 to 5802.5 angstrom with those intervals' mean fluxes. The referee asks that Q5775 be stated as 0.006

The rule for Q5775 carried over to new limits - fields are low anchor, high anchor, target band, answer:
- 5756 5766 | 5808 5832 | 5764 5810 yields 0.024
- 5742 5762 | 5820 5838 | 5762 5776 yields 0.014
